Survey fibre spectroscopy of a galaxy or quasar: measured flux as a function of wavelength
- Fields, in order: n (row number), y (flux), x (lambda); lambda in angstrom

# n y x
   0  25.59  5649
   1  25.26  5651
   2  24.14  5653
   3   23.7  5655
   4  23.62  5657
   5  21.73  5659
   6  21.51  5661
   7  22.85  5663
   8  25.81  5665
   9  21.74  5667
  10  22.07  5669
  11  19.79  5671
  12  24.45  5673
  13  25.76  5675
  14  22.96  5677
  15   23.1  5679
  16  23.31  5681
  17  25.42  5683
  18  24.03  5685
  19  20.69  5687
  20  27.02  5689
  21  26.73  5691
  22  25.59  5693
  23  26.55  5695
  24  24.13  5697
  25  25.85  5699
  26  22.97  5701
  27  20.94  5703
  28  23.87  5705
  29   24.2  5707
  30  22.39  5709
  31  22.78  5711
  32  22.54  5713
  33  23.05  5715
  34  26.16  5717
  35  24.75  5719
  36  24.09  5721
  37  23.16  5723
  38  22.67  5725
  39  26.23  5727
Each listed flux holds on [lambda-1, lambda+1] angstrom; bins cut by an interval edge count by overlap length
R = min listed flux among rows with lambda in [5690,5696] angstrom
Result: 25.59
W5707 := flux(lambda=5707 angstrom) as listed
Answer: 24.2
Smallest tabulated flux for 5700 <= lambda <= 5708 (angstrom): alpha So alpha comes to 20.94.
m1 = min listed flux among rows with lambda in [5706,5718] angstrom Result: 22.39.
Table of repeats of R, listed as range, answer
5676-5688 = 20.69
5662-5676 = 19.79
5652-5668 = 21.51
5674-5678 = 22.96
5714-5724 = 23.05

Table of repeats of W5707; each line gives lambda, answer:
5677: 22.96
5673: 24.45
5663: 22.85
